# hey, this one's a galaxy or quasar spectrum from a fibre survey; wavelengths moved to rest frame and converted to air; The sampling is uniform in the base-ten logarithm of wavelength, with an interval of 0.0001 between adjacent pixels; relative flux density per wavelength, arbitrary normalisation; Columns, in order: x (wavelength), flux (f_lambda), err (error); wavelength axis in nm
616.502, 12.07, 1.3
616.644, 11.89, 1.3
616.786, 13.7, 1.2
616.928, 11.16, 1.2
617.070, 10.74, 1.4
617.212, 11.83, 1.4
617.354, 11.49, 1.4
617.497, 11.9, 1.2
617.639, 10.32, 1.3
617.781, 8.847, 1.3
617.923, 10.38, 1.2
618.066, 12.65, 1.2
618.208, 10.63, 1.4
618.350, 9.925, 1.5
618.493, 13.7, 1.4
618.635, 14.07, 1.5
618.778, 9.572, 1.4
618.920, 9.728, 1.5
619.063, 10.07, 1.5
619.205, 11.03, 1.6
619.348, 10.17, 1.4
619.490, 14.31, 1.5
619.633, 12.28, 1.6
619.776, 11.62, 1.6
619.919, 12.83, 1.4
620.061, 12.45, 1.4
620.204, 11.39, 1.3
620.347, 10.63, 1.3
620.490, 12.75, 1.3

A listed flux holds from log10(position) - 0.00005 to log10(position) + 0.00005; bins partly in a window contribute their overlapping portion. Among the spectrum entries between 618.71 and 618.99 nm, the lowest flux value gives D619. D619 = 9.572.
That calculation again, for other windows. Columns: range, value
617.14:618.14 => 8.847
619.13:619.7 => 10.17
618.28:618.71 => 9.925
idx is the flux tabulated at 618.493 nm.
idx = 13.7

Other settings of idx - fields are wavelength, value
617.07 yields 10.74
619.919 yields 12.83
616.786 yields 13.7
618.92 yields 9.728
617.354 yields 11.49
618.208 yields 10.63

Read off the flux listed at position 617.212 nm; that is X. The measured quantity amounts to 11.83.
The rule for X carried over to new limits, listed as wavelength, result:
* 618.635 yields 14.07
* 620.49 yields 12.75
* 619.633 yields 12.28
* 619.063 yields 10.07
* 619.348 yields 10.17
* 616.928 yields 11.16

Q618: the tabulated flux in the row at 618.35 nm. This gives 9.925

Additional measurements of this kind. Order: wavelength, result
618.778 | 9.572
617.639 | 10.32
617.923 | 10.38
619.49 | 14.31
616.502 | 12.07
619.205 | 11.03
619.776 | 11.62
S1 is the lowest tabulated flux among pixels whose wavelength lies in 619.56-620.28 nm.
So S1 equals 11.39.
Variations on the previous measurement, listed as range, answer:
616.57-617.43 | 10.74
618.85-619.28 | 9.728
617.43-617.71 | 10.32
